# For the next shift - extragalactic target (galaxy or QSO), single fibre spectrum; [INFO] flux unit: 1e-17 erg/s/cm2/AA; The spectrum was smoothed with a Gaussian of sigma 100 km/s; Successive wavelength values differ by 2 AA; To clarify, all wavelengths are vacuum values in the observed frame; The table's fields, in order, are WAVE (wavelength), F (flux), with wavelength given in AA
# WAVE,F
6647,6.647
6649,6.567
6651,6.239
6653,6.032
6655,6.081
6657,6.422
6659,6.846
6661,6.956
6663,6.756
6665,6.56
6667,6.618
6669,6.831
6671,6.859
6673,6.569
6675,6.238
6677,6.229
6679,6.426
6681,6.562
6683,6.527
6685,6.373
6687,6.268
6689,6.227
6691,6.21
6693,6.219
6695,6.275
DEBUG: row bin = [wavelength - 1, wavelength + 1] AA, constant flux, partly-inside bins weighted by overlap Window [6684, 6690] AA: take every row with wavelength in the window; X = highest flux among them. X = 6.373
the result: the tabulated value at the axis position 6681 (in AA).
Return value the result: 6.562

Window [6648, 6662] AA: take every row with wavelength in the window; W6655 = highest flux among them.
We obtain 6.956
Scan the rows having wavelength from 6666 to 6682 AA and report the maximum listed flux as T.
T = 6.859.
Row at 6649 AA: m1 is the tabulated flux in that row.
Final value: 6.567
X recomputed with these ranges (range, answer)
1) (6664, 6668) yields 6.618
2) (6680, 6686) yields 6.562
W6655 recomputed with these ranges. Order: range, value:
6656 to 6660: 6.846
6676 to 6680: 6.426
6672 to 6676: 6.569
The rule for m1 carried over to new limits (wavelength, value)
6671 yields 6.859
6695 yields 6.275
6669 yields 6.831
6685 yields 6.373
